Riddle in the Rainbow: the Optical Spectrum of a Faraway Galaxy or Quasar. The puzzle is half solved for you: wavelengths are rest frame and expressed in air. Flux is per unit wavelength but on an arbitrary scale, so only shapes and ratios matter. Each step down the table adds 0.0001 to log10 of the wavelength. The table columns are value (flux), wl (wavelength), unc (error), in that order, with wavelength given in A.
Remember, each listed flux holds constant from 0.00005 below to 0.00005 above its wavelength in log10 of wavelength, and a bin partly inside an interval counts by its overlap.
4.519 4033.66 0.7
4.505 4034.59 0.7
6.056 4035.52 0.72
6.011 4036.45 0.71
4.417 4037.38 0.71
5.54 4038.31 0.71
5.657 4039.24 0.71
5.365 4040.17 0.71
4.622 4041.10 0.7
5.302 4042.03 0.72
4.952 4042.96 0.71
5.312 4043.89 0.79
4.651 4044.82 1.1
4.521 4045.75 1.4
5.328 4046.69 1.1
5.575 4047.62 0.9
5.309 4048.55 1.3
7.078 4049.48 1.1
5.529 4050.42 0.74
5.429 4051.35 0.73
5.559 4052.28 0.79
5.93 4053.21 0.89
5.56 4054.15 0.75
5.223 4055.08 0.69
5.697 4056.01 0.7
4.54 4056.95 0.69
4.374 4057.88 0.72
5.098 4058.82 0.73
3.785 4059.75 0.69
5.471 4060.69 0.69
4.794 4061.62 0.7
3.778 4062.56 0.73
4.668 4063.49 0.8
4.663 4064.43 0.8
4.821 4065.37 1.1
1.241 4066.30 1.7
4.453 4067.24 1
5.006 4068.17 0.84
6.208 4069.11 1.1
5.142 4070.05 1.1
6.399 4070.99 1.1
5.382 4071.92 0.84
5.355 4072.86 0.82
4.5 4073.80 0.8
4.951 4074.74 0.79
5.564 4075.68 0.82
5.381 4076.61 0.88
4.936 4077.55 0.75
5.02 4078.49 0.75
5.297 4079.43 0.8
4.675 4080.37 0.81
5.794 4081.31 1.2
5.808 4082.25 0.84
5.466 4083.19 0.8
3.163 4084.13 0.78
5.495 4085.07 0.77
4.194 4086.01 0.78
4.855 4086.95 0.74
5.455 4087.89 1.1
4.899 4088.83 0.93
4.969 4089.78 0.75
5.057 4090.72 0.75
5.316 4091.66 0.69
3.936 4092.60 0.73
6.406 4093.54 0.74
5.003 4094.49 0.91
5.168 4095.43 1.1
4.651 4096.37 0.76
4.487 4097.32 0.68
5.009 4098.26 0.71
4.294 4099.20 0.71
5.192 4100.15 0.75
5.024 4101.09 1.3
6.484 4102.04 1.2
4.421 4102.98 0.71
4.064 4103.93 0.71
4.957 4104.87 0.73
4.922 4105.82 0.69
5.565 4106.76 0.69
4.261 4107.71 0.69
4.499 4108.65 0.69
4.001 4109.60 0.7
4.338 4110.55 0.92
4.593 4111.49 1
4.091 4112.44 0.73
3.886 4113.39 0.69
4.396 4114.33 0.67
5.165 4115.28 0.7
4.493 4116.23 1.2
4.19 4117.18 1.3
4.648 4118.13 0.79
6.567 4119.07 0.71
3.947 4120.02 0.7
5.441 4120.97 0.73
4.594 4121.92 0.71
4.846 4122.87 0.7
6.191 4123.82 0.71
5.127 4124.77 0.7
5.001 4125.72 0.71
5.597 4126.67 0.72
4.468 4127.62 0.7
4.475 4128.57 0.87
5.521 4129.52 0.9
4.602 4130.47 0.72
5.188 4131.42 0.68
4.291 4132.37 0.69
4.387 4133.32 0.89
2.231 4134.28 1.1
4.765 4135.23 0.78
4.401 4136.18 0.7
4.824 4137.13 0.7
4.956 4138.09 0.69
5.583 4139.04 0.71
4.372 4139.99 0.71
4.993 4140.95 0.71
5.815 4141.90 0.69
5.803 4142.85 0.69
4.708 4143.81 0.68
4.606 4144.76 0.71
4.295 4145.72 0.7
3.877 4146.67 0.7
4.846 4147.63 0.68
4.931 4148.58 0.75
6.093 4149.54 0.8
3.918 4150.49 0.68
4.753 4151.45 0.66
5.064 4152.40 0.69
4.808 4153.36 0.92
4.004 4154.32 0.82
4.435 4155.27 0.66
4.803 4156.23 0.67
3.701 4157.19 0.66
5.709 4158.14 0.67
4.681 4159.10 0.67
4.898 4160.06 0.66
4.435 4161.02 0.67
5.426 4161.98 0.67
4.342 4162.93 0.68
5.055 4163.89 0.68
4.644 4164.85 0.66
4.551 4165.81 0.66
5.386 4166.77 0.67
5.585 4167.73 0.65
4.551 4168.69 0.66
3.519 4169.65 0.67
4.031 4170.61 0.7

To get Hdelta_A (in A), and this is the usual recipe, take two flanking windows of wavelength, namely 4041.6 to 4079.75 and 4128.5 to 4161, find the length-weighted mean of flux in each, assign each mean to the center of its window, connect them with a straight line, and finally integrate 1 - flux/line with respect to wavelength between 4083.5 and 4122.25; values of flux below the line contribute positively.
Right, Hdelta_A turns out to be 0.8 A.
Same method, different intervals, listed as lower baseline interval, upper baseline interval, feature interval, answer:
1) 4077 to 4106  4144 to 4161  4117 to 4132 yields -0.70 A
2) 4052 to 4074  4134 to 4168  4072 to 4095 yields -0.93 A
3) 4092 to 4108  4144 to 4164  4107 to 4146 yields 0.61 A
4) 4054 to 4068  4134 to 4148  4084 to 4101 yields -1.11 A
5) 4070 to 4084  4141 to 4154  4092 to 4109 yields 0.74 A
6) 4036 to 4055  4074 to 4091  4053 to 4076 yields 1.40 A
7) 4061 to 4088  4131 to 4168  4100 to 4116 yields 0.50 A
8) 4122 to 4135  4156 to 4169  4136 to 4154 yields -0.29 A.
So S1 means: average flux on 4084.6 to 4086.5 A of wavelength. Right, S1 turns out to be 4.85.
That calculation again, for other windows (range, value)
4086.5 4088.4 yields 5.16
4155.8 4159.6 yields 4.72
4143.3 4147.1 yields 4.38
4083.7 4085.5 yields 4.33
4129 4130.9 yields 5.06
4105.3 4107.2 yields 5.23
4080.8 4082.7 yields 5.78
